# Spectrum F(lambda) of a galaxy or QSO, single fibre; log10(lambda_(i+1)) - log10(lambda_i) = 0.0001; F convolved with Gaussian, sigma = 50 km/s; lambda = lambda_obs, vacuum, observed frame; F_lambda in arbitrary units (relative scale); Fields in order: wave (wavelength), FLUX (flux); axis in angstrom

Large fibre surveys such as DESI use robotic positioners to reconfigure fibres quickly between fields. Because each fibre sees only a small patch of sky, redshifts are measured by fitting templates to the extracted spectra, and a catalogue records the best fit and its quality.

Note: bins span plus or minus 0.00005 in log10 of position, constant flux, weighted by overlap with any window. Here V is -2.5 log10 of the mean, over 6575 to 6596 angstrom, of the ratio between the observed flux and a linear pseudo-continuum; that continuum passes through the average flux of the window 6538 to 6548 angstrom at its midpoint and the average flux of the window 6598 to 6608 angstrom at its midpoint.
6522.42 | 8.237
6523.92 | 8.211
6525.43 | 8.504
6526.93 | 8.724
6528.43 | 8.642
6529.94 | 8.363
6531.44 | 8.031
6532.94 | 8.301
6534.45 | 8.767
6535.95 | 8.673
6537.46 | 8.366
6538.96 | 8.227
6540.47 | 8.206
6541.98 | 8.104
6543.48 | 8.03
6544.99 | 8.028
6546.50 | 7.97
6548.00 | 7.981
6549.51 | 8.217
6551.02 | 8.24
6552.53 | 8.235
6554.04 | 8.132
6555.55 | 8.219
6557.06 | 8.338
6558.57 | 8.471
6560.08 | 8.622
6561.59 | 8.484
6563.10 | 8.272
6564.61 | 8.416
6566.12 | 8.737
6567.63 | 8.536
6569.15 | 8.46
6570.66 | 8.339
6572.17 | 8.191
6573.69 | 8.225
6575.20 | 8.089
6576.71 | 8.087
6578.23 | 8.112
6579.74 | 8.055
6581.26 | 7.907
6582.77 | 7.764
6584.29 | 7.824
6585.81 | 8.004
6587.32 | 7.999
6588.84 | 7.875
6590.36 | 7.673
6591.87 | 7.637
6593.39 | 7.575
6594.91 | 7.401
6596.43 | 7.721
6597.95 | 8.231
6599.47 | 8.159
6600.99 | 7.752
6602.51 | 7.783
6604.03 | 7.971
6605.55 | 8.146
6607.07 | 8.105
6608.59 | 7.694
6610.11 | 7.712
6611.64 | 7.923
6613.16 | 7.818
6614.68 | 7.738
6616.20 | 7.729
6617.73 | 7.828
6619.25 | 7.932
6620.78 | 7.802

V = 0.02 mag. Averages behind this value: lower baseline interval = 8.1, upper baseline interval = 8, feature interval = 7.85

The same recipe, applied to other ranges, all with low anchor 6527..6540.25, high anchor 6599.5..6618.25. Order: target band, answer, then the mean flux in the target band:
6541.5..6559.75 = 0.02 mag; 8.18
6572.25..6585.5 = 0.01 mag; 8.01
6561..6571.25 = -0.04 mag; 8.47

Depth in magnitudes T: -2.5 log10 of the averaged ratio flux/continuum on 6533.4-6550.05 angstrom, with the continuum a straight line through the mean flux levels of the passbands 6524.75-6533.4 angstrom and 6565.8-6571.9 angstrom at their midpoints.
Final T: 0.03 mag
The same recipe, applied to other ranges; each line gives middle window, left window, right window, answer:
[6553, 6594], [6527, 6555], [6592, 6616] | -0.01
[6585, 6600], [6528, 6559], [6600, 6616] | 0.02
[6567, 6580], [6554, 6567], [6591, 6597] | -0.02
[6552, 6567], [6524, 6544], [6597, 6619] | -0.02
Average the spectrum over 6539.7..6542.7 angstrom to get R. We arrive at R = 8.13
